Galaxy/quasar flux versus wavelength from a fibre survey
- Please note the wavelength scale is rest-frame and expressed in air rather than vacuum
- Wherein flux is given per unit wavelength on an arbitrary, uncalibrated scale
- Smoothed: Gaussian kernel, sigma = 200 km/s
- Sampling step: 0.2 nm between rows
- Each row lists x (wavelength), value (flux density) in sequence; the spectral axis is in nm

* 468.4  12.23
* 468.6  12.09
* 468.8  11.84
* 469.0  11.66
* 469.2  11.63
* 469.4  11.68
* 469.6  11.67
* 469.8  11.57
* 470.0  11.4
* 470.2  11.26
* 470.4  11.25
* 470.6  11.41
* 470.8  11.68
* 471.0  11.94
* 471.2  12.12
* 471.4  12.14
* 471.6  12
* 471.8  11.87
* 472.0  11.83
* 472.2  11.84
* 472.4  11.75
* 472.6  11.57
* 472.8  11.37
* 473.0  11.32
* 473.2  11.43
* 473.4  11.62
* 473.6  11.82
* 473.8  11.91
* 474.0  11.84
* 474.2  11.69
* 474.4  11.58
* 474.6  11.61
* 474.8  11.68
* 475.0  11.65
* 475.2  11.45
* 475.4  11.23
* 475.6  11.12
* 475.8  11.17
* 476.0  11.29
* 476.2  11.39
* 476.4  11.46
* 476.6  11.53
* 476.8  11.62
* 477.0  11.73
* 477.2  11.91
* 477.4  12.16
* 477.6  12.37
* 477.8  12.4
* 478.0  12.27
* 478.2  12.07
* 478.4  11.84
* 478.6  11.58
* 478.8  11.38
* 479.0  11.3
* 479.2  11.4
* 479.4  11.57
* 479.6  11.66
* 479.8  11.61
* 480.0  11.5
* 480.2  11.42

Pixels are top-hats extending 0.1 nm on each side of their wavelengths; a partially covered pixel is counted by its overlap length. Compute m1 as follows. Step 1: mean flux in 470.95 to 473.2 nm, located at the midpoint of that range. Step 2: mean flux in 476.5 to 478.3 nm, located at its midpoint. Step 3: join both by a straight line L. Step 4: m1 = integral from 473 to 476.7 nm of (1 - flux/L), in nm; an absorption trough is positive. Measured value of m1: 0.117 nm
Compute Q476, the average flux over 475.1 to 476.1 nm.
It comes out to 11.3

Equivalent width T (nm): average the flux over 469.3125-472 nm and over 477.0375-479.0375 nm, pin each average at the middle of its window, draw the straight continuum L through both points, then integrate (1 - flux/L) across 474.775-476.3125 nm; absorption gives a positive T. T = 0.06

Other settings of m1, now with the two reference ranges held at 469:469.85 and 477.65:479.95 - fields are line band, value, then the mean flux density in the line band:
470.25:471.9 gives -0.02 nm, 11.8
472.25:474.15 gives 0.01 nm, 11.6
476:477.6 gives 0.00 nm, 11.7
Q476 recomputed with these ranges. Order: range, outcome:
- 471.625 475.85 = 11.6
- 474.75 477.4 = 11.5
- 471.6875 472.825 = 11.7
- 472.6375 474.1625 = 11.6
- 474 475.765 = 11.5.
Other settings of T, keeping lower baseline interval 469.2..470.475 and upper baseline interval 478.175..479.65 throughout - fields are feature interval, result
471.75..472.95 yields -0.02 nm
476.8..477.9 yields -0.05 nm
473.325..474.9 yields -0.03 nm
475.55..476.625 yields 0.02 nm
